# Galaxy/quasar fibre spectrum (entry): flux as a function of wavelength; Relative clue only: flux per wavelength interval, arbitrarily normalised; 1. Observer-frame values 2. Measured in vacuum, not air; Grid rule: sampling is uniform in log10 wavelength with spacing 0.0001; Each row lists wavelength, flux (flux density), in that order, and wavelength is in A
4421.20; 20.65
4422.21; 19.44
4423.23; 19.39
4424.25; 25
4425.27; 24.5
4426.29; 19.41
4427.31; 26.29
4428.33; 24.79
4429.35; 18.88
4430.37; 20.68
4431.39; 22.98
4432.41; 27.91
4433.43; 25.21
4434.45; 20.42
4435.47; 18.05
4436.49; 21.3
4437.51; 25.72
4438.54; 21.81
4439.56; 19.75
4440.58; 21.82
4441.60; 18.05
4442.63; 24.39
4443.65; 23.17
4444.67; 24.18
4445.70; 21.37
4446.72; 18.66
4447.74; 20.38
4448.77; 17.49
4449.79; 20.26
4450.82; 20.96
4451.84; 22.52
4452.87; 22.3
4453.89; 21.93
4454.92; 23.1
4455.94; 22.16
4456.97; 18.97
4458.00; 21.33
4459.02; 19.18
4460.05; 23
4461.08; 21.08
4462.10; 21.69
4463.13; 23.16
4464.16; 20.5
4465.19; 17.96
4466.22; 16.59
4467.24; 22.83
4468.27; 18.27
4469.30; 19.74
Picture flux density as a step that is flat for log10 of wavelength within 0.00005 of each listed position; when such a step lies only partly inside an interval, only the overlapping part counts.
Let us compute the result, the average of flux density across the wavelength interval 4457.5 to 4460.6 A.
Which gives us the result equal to 21.2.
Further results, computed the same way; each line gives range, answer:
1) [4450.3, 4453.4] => 21.9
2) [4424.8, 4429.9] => 22.7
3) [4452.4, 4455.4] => 22.4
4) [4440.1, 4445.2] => 22.3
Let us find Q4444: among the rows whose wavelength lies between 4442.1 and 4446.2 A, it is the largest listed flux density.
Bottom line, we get 24.39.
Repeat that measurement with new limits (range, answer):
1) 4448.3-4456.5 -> 23.1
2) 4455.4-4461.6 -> 23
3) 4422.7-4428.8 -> 26.29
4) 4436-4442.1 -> 25.72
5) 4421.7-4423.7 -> 19.44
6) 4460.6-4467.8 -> 23.16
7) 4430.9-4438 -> 27.91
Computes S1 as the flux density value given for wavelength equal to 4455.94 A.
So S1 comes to 22.16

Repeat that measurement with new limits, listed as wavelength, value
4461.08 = 21.08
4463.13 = 23.16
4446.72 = 18.66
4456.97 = 18.97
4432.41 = 27.91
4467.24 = 22.83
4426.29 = 19.41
